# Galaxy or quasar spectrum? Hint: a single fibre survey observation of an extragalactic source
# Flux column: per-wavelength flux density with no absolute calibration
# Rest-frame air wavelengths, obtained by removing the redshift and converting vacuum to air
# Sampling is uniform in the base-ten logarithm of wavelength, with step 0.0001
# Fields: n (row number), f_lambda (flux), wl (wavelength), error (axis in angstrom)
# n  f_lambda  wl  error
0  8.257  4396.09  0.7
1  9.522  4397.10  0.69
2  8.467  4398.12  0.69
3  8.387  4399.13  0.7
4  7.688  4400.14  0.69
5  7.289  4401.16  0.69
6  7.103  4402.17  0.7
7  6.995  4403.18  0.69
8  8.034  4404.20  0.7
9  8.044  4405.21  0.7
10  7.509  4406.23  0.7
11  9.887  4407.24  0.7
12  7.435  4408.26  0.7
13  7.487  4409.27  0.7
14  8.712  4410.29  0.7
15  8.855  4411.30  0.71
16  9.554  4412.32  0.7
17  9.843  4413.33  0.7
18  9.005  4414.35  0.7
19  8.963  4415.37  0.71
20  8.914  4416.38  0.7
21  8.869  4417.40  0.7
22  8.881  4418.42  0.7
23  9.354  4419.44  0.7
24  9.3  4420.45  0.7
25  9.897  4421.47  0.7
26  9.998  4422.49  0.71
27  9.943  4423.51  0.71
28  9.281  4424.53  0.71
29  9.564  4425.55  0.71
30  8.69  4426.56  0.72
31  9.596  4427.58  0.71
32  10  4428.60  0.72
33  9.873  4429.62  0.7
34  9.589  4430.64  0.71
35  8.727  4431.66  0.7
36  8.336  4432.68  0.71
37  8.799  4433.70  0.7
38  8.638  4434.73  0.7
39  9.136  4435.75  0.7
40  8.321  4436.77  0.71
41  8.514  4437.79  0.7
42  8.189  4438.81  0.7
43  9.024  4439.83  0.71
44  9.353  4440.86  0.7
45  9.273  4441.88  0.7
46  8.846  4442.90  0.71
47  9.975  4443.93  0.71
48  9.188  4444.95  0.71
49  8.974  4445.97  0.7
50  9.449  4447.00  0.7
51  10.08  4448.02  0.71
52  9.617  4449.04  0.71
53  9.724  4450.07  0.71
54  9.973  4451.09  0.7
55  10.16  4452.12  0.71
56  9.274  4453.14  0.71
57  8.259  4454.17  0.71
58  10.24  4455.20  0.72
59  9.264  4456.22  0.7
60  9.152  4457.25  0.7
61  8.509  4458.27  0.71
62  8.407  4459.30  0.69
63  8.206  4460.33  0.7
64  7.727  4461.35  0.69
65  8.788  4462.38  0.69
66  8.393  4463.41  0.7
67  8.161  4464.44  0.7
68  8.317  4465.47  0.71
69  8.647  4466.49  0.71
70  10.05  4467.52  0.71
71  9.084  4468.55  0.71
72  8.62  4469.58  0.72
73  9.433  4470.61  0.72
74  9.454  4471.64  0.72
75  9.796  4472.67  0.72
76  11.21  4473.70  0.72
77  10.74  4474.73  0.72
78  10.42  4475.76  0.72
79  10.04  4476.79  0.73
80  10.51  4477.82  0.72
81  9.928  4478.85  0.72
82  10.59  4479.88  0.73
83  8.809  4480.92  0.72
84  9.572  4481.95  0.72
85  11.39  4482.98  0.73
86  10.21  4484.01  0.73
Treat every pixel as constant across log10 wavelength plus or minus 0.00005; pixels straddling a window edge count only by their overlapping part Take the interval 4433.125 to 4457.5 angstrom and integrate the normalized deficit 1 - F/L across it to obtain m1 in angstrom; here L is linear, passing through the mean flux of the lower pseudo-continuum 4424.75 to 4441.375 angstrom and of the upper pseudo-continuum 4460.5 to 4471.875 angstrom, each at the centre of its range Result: -0.8 angstrom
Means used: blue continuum 9.03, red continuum 8.76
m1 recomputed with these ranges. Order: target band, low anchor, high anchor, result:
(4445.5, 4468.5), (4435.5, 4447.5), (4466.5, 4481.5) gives 0.8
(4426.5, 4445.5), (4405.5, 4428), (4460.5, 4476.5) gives 0.1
